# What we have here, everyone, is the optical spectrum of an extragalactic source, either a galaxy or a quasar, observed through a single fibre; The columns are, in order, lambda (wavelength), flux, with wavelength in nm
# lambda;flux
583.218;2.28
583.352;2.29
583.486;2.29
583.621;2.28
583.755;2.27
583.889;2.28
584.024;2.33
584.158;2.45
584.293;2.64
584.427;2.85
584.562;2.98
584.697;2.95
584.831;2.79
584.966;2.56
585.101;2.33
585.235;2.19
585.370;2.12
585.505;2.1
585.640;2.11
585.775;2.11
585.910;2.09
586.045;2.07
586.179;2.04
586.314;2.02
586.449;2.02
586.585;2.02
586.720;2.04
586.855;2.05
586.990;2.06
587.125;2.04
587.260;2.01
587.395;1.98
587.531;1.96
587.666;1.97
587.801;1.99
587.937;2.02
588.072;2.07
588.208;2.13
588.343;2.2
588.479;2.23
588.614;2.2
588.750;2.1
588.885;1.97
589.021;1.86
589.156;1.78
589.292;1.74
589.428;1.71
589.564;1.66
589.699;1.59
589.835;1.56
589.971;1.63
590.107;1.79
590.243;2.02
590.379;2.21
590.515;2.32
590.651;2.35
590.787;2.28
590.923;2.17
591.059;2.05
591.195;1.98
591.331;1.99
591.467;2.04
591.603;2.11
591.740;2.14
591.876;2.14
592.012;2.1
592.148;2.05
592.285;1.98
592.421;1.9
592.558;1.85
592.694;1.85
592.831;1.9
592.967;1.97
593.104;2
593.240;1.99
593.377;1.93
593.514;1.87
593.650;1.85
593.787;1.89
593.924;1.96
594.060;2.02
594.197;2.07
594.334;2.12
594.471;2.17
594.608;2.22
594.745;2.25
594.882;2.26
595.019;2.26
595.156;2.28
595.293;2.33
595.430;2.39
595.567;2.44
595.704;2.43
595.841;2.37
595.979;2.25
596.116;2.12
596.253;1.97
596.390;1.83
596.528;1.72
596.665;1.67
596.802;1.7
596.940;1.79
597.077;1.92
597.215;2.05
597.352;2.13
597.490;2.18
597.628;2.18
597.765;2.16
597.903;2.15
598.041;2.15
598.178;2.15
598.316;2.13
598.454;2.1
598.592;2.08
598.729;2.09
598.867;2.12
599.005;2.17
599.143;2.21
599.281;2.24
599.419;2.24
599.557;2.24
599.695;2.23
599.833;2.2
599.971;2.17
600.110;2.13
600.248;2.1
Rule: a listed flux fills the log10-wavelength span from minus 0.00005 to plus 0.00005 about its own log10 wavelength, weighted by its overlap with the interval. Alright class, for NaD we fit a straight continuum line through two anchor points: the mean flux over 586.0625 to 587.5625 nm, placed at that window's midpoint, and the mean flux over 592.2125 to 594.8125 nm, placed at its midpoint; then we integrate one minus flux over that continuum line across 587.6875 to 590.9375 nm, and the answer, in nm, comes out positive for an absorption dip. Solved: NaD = 0.05 nm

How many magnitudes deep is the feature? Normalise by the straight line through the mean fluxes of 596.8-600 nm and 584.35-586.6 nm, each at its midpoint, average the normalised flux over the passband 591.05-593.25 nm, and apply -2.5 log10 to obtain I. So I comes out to 0.112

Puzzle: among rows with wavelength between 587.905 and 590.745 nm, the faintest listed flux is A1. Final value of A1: 1.56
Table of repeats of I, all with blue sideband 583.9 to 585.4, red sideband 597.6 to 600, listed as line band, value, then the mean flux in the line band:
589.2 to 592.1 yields 0.206 mag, 1.98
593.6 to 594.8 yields 0.117 mag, 2.06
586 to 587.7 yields 0.231 mag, 2.02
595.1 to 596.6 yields 0.029 mag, 2.19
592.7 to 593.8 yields 0.206 mag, 1.92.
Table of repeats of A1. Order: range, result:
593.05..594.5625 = 1.85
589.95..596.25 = 1.63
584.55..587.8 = 1.96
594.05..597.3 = 1.67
